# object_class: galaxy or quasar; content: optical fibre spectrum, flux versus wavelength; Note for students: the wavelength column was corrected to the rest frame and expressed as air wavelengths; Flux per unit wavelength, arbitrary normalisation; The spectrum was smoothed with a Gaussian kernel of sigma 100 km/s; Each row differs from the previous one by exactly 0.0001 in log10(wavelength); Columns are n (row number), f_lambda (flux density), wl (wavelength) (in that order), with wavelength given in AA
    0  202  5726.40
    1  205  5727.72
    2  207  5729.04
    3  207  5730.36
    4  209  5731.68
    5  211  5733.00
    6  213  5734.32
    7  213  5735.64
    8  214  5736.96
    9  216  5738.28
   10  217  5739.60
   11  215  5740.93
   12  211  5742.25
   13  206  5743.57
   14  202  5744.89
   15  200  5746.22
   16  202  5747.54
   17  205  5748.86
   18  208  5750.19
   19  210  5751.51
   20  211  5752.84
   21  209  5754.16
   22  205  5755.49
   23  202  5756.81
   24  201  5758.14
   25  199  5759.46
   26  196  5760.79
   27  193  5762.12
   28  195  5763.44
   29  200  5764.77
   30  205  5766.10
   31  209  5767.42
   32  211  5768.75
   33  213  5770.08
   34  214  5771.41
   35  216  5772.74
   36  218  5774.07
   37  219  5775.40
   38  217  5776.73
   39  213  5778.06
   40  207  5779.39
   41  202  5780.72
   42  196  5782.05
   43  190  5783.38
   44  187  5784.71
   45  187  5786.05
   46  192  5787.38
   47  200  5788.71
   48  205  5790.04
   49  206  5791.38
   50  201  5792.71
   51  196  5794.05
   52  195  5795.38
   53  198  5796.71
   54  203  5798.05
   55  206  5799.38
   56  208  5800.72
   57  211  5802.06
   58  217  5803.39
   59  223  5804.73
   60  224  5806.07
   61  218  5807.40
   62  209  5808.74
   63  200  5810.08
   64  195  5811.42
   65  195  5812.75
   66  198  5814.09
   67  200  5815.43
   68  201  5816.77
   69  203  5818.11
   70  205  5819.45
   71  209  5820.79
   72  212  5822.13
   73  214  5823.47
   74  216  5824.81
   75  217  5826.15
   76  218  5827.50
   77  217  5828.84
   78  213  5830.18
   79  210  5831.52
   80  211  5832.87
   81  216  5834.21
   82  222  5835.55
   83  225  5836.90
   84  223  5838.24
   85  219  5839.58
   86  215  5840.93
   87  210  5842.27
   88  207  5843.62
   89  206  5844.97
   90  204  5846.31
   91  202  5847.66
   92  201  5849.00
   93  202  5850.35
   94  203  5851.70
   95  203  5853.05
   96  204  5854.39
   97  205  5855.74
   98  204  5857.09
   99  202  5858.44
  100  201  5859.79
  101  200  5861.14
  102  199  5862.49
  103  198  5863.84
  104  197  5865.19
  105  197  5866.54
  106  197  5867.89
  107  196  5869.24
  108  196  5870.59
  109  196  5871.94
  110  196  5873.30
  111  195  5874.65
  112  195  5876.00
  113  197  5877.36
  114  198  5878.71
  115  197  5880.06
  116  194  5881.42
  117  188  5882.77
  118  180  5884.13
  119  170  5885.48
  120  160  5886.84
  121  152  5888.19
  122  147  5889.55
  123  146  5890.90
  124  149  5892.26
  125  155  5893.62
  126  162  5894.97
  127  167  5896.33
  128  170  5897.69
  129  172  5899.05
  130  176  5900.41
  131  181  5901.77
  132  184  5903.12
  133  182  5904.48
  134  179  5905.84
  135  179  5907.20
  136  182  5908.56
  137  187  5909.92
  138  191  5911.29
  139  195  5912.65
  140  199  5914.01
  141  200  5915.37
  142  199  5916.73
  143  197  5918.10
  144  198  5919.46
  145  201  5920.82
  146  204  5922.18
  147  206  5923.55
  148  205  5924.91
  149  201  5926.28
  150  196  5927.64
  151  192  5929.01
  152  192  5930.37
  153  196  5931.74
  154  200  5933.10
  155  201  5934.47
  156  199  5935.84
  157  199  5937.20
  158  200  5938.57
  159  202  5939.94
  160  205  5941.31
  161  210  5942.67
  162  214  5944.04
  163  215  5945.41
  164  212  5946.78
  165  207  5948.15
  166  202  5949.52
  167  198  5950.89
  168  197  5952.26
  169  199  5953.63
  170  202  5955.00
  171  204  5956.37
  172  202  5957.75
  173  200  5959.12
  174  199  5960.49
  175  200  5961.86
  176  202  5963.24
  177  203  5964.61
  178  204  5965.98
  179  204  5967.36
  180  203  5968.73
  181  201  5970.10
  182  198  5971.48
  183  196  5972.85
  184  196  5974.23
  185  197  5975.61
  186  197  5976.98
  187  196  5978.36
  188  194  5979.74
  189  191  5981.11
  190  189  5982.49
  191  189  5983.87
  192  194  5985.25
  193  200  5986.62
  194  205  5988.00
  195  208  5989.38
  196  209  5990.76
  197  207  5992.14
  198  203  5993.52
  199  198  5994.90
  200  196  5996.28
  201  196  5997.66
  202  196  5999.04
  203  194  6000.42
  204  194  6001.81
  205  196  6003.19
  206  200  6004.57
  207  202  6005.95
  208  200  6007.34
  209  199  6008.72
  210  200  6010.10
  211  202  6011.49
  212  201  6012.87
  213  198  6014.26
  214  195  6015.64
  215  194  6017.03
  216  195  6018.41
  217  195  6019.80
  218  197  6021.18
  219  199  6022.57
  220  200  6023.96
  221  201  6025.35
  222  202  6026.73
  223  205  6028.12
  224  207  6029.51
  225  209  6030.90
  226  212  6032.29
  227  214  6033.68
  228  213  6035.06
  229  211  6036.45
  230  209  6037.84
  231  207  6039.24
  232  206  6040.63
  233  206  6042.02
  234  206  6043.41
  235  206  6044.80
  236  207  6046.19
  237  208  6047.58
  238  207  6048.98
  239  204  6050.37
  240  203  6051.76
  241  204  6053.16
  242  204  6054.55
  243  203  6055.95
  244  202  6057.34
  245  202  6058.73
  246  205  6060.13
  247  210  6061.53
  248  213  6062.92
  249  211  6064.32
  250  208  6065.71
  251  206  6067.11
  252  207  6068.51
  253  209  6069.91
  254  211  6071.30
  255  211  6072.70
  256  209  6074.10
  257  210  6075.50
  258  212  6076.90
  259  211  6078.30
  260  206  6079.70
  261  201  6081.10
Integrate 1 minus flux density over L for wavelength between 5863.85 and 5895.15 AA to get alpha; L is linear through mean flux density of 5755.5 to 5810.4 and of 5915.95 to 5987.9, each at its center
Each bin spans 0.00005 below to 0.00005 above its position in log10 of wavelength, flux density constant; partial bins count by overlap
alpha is 3.2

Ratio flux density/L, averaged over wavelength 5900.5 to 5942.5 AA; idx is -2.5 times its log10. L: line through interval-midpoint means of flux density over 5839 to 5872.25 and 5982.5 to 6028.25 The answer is 0.03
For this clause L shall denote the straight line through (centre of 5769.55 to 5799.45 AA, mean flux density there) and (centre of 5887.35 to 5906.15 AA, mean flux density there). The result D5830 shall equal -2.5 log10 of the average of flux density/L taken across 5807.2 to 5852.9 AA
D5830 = -0.12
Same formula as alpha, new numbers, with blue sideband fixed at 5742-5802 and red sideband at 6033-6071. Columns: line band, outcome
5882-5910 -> 4.9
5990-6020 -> 1.1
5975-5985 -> 0.6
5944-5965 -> 0.3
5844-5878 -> 0.8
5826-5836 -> -0.5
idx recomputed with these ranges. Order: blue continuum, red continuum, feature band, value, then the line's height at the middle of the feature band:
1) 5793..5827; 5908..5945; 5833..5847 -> -0.05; 205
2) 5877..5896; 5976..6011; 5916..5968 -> -0.10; 185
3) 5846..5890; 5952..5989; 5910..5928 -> -0.02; 196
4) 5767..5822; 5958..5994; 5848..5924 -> 0.08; 202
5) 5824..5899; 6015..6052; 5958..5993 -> 0.01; 201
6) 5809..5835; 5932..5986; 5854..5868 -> 0.03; 206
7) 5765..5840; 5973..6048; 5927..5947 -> 0.01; 203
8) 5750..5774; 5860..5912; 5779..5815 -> -0.02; 199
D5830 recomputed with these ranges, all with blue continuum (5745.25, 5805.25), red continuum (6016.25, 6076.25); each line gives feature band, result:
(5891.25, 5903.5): 0.220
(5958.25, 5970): 0.018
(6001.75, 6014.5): 0.032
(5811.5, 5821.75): 0.016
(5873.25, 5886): 0.076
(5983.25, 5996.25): 0.022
